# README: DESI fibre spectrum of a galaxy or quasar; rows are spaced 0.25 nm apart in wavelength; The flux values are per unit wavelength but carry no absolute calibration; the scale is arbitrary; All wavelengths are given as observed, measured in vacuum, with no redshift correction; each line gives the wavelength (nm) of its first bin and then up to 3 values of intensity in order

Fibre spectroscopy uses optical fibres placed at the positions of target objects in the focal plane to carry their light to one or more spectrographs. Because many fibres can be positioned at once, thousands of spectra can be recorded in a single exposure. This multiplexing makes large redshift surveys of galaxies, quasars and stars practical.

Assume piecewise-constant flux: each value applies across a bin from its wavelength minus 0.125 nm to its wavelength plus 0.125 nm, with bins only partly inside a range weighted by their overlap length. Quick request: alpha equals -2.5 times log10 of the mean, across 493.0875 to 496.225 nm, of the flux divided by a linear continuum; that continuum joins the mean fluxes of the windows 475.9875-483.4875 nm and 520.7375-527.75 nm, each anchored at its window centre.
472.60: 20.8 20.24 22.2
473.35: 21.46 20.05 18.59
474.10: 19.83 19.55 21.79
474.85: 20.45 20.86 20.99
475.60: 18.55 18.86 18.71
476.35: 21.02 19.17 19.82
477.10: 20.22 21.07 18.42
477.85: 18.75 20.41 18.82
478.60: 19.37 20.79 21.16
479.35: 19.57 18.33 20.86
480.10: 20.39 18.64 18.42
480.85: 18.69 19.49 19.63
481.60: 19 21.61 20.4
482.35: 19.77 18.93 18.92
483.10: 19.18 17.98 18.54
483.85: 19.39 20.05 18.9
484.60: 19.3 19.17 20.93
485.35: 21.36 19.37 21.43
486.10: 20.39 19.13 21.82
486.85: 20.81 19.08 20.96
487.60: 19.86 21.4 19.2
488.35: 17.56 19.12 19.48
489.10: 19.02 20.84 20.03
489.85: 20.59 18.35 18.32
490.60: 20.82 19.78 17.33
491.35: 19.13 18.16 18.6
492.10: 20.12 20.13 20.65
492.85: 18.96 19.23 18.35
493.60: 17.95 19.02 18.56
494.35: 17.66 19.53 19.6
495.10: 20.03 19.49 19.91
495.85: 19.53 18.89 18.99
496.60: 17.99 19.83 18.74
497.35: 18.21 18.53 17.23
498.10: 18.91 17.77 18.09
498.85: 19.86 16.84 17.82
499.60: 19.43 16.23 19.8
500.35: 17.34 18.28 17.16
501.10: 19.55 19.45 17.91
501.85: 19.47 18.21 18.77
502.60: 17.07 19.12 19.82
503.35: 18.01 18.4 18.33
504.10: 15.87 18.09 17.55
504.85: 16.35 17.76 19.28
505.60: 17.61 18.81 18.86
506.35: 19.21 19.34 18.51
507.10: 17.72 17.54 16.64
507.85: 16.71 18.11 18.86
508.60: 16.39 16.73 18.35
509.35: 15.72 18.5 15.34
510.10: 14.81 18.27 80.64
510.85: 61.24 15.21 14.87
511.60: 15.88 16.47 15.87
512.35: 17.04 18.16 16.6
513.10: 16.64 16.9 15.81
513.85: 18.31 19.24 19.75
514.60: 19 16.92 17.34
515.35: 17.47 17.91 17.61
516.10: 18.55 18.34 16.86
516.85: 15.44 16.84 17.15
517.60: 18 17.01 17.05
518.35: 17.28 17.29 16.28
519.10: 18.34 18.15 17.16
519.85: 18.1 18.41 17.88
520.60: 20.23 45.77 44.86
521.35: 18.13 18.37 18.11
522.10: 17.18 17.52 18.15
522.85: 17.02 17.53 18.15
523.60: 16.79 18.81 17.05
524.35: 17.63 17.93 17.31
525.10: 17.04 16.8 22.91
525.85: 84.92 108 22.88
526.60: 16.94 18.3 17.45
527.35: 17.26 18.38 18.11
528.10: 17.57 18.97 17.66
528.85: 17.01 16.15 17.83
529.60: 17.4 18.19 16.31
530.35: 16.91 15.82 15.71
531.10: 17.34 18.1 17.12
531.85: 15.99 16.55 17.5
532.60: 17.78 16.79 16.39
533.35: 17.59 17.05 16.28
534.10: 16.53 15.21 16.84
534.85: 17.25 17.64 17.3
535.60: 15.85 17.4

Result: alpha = 0.136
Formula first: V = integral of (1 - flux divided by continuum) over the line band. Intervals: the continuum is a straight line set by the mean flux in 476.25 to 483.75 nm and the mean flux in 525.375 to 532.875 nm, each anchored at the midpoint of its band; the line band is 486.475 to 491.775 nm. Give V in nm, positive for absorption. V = 0.16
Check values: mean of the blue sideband 19.6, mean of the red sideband 22.9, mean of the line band 19.6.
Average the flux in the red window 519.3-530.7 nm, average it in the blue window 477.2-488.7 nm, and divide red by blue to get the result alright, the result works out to 1.1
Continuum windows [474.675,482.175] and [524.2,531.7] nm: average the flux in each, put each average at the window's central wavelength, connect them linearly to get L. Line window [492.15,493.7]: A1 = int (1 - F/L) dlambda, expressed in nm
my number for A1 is 0.11 nm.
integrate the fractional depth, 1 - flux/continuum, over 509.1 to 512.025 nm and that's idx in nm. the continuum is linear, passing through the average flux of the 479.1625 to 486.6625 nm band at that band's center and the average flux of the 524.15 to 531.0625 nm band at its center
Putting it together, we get -0.475 nm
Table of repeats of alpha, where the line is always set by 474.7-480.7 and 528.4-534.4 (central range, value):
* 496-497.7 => 0.000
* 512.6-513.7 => 0.075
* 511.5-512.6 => 0.089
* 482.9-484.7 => 0.022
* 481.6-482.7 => -0.030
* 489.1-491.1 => -0.029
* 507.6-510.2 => 0.072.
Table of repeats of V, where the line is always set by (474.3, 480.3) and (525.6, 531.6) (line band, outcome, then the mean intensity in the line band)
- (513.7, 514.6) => 0.16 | 19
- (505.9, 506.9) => 0.15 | 19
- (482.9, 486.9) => 0.14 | 19.8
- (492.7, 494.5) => 0.23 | 18.6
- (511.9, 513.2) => 0.34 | 16.8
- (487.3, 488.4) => 0.05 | 19.9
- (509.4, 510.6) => -0.03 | 23.3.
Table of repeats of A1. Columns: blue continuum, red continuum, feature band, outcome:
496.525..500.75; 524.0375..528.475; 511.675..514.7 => 0.73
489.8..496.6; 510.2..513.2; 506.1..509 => 0.75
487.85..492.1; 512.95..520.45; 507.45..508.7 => 0.05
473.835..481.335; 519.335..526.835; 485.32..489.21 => 0.17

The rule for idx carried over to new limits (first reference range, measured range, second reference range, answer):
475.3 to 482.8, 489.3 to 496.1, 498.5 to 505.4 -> -0.17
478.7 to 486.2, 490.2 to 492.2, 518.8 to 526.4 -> 0.18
